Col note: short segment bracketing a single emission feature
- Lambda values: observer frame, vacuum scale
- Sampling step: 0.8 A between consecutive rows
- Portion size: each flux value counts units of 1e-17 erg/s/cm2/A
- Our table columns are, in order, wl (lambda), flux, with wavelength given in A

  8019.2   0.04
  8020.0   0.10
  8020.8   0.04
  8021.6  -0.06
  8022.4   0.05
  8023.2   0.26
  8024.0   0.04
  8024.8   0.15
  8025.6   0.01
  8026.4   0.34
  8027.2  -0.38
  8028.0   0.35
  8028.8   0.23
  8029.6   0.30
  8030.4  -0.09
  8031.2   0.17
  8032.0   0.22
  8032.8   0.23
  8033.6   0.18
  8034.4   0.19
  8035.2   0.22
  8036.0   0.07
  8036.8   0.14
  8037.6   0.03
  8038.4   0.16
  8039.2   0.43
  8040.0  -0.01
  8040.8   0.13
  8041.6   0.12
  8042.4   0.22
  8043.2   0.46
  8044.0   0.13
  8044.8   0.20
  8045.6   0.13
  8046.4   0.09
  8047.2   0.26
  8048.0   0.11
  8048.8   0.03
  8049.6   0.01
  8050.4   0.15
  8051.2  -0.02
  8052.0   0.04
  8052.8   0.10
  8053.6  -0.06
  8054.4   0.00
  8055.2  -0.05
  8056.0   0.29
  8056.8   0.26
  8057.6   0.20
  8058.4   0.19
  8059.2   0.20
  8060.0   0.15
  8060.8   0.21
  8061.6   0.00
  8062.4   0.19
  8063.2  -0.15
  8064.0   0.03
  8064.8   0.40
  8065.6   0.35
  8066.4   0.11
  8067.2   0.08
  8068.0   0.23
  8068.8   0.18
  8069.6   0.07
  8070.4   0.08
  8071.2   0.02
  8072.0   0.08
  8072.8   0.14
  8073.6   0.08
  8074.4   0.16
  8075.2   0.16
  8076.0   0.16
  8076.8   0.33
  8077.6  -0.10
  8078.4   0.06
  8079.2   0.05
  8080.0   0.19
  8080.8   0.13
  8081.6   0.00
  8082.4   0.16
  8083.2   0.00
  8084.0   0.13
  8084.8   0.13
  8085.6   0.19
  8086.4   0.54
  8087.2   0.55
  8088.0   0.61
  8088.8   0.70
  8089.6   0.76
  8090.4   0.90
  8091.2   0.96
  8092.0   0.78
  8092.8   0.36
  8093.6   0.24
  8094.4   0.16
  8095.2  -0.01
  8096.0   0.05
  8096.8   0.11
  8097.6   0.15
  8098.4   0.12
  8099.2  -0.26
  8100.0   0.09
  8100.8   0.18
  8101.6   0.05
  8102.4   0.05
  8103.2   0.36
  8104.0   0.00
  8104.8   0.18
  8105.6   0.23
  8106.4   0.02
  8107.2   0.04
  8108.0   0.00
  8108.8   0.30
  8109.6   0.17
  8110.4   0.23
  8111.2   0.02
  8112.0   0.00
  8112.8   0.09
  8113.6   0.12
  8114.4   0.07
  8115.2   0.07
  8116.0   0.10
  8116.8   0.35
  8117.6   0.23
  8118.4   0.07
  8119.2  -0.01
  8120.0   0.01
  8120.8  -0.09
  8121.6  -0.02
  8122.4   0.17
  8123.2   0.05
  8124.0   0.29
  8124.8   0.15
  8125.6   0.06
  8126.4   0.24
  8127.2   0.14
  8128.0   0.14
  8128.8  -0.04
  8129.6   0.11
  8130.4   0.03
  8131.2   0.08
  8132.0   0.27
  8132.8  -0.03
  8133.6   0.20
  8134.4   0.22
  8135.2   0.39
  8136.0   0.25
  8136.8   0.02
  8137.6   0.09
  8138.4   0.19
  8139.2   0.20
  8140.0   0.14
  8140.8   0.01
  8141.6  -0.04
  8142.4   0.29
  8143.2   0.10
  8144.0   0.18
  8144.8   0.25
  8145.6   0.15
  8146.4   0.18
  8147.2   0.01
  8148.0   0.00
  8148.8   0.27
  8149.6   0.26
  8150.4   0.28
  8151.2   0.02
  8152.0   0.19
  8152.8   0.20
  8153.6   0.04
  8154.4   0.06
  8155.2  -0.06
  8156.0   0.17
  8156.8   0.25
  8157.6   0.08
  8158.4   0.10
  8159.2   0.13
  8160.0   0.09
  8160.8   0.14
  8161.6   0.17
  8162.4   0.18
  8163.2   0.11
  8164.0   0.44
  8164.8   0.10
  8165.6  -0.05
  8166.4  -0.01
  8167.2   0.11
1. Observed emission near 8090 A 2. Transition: [O III] 5007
